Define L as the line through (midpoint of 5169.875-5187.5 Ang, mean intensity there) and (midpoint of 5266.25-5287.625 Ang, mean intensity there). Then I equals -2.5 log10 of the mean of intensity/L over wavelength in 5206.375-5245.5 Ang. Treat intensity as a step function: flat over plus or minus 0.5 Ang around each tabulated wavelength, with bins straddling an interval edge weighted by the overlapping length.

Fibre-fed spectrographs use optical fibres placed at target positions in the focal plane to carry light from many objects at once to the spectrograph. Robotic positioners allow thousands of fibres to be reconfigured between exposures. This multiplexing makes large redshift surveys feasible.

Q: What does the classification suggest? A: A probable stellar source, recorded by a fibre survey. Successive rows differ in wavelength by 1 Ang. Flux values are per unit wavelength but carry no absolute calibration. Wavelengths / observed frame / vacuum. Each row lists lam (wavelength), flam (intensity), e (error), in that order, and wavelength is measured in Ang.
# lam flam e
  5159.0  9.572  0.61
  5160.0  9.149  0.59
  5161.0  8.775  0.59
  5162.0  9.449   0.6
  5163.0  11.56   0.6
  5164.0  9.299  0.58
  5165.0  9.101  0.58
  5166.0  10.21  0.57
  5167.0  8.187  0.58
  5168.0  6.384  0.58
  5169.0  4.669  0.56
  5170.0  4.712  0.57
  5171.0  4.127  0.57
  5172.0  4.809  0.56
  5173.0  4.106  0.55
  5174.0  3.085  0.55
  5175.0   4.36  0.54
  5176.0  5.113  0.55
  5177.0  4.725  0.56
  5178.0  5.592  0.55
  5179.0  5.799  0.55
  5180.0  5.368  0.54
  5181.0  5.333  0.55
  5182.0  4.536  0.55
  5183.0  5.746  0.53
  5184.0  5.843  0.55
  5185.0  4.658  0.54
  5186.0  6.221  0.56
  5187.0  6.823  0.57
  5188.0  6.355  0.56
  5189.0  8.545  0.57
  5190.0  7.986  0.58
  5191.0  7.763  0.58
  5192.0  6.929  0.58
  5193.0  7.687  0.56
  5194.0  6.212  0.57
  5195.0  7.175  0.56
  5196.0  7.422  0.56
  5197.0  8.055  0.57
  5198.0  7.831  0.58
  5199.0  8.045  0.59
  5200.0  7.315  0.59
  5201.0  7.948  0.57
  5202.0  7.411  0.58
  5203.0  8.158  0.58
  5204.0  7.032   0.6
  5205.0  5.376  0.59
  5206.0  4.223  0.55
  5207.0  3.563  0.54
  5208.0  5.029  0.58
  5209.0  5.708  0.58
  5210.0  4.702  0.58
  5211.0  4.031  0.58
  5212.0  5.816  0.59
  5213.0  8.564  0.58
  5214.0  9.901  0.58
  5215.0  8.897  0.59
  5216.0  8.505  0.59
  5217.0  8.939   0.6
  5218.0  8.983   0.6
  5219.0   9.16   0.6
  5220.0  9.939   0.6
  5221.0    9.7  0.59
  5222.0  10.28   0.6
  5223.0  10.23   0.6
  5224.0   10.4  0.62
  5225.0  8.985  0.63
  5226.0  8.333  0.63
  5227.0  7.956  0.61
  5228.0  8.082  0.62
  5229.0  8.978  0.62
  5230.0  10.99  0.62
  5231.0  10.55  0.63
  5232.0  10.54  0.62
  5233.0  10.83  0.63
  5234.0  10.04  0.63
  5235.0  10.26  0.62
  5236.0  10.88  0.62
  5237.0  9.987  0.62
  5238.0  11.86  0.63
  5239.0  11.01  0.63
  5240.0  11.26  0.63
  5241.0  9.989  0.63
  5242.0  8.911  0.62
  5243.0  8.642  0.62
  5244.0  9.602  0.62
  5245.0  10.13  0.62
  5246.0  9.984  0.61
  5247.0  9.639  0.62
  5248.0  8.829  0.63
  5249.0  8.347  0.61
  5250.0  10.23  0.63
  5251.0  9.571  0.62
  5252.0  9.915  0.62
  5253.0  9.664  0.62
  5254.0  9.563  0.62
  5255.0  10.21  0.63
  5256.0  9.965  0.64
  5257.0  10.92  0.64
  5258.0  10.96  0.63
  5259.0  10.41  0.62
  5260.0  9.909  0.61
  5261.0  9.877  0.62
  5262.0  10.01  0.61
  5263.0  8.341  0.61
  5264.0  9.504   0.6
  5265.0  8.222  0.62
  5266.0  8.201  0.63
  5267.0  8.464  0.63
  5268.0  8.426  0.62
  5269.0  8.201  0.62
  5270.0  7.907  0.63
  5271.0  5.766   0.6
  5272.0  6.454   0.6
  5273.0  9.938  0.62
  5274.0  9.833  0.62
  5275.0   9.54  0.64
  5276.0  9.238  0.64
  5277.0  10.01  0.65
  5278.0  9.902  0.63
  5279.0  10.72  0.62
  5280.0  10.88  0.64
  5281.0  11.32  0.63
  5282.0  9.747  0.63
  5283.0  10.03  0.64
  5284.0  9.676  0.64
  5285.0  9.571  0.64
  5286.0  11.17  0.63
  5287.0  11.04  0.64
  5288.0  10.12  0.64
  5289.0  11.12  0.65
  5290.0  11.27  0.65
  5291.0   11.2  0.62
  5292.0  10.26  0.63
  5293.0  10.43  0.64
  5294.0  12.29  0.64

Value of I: -0.24 mag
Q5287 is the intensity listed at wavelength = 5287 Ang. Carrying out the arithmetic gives 11.04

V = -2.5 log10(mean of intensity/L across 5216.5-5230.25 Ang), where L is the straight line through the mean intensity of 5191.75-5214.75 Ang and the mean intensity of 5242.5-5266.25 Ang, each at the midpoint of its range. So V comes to -0.19 mag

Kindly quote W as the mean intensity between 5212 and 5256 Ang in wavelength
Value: 9.66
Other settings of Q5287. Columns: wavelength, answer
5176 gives 5.113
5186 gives 6.221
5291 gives 11.2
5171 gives 4.127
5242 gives 8.911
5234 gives 10.04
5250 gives 10.23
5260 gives 9.909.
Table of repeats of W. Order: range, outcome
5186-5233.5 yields 7.89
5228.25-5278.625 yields 9.6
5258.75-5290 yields 9.49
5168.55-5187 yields 4.99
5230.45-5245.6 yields 10.3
